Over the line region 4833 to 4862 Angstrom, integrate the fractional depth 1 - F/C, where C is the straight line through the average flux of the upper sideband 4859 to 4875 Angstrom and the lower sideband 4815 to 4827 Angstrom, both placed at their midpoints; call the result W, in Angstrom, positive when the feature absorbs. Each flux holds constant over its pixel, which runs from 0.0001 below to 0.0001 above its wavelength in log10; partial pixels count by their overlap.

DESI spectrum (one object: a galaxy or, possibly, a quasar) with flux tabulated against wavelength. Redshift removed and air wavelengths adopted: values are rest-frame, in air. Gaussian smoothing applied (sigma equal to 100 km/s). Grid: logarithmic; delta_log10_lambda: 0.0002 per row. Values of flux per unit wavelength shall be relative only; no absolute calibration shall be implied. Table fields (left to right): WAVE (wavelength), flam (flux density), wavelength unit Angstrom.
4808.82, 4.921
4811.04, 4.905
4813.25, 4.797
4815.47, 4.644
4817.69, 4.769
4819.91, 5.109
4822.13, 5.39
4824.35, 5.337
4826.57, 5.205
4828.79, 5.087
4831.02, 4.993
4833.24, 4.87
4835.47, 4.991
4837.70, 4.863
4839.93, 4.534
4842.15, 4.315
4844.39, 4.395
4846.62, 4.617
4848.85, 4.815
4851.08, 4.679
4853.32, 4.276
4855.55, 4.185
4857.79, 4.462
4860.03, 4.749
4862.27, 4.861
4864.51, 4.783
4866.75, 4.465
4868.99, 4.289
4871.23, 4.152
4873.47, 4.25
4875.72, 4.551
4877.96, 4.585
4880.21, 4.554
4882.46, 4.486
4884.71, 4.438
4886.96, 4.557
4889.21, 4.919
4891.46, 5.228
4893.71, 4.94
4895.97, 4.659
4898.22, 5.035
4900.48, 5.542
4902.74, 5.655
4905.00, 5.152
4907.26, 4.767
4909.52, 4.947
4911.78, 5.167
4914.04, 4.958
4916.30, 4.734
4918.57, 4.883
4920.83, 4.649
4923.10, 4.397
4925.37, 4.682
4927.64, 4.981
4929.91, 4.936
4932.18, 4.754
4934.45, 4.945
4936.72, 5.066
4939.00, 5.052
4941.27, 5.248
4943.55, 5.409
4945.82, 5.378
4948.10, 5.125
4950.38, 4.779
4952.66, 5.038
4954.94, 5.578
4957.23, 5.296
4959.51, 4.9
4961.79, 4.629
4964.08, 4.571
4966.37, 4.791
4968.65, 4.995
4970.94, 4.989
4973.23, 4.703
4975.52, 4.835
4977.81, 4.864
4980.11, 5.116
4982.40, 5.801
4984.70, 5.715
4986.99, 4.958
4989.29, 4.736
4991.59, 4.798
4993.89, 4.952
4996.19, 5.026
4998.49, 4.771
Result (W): 0.97 Angstrom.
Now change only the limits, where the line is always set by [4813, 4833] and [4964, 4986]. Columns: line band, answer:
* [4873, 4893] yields 1.6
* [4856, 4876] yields 2.2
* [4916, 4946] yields 0.8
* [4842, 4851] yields 0.8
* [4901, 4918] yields 0.0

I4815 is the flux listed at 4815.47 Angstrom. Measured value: 4.644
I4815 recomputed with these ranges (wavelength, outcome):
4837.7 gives 4.863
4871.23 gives 4.152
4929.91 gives 4.936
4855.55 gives 4.185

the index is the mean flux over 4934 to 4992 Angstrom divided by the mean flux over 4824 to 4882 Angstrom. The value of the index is 1.09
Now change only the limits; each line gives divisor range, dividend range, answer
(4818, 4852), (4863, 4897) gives 0.94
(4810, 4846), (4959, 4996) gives 1.02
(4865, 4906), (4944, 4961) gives 1.09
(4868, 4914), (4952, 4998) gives 1.04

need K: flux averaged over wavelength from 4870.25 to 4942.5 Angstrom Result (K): 4.84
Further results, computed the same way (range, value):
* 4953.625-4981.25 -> 4.94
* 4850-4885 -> 4.49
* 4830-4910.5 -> 4.71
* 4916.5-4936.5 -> 4.79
